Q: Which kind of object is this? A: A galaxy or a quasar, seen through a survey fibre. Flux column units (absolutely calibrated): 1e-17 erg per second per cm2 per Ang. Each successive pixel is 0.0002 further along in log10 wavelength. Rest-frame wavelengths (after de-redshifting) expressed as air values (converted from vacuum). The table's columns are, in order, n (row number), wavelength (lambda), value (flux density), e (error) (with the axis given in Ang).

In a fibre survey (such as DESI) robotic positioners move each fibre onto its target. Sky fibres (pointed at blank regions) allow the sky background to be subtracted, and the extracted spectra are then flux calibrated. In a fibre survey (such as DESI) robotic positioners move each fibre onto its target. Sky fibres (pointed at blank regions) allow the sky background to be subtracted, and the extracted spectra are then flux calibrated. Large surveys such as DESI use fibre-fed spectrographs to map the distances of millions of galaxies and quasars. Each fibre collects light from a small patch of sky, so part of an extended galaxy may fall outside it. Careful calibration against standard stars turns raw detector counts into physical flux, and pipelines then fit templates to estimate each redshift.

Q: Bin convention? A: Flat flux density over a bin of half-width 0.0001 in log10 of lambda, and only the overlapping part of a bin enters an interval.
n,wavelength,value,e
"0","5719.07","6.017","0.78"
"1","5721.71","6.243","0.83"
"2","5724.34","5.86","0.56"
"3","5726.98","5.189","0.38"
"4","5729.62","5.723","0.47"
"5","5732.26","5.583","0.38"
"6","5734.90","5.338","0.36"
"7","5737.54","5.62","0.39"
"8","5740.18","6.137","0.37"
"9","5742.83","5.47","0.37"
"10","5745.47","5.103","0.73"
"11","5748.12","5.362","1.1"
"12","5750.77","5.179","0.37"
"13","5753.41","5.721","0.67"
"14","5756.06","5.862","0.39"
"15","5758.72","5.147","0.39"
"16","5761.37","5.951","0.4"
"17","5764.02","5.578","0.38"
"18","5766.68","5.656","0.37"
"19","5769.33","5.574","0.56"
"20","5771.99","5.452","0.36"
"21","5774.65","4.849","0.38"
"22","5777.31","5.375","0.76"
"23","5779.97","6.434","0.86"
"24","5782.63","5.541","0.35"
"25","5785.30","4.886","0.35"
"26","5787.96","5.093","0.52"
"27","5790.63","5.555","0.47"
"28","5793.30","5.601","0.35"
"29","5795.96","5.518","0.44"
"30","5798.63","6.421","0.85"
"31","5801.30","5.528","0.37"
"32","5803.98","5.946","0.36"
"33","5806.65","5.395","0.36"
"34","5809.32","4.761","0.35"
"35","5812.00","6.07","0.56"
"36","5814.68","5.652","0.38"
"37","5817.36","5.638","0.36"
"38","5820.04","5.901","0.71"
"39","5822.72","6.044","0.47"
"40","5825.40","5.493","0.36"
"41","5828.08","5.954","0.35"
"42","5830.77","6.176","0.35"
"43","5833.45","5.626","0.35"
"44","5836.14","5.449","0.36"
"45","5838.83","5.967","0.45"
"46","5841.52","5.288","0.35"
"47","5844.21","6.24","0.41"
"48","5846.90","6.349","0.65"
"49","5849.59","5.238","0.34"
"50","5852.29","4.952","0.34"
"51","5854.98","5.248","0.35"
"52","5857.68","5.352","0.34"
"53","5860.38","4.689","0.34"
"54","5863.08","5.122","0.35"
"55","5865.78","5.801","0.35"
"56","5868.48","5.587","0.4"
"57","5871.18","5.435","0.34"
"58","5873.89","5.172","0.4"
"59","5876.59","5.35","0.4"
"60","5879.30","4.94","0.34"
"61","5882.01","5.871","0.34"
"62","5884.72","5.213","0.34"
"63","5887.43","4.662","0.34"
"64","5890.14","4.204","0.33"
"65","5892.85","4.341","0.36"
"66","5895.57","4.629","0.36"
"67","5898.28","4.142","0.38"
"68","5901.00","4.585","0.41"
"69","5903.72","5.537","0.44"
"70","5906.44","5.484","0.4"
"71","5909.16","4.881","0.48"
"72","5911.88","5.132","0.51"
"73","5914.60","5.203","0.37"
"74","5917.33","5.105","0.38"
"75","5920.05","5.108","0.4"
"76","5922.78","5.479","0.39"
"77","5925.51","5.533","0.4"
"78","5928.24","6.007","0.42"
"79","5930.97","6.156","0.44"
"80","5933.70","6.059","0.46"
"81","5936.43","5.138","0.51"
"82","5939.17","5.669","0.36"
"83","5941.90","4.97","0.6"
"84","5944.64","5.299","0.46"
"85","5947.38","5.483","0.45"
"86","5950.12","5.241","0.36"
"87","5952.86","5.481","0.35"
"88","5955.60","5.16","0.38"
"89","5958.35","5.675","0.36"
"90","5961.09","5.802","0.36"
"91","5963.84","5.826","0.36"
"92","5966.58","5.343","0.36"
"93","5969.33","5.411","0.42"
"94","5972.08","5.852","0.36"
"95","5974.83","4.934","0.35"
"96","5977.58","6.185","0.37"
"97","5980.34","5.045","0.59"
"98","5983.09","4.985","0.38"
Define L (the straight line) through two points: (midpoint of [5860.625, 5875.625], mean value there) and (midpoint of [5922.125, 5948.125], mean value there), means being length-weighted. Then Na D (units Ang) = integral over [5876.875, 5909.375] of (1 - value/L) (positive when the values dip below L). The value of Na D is 3.3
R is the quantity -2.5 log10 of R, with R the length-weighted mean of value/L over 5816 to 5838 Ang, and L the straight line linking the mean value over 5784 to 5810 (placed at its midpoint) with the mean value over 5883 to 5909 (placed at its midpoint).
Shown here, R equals -0.10 mag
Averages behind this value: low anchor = 5.49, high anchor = 4.78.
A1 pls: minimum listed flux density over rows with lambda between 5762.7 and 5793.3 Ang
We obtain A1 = 4.849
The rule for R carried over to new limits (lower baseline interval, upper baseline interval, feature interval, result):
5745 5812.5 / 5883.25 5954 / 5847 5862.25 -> 0.03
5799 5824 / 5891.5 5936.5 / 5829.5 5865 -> 0.00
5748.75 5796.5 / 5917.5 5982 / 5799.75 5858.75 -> -0.03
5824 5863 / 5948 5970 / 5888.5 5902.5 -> 0.25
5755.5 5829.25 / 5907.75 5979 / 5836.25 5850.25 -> -0.05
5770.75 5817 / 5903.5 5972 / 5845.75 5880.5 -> 0.04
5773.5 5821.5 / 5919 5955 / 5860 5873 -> 0.03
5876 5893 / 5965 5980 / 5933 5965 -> -0.02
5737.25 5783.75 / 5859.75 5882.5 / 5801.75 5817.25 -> -0.02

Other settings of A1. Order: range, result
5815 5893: 4.204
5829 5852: 5.238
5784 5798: 4.886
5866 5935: 4.142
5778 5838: 4.761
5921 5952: 4.97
